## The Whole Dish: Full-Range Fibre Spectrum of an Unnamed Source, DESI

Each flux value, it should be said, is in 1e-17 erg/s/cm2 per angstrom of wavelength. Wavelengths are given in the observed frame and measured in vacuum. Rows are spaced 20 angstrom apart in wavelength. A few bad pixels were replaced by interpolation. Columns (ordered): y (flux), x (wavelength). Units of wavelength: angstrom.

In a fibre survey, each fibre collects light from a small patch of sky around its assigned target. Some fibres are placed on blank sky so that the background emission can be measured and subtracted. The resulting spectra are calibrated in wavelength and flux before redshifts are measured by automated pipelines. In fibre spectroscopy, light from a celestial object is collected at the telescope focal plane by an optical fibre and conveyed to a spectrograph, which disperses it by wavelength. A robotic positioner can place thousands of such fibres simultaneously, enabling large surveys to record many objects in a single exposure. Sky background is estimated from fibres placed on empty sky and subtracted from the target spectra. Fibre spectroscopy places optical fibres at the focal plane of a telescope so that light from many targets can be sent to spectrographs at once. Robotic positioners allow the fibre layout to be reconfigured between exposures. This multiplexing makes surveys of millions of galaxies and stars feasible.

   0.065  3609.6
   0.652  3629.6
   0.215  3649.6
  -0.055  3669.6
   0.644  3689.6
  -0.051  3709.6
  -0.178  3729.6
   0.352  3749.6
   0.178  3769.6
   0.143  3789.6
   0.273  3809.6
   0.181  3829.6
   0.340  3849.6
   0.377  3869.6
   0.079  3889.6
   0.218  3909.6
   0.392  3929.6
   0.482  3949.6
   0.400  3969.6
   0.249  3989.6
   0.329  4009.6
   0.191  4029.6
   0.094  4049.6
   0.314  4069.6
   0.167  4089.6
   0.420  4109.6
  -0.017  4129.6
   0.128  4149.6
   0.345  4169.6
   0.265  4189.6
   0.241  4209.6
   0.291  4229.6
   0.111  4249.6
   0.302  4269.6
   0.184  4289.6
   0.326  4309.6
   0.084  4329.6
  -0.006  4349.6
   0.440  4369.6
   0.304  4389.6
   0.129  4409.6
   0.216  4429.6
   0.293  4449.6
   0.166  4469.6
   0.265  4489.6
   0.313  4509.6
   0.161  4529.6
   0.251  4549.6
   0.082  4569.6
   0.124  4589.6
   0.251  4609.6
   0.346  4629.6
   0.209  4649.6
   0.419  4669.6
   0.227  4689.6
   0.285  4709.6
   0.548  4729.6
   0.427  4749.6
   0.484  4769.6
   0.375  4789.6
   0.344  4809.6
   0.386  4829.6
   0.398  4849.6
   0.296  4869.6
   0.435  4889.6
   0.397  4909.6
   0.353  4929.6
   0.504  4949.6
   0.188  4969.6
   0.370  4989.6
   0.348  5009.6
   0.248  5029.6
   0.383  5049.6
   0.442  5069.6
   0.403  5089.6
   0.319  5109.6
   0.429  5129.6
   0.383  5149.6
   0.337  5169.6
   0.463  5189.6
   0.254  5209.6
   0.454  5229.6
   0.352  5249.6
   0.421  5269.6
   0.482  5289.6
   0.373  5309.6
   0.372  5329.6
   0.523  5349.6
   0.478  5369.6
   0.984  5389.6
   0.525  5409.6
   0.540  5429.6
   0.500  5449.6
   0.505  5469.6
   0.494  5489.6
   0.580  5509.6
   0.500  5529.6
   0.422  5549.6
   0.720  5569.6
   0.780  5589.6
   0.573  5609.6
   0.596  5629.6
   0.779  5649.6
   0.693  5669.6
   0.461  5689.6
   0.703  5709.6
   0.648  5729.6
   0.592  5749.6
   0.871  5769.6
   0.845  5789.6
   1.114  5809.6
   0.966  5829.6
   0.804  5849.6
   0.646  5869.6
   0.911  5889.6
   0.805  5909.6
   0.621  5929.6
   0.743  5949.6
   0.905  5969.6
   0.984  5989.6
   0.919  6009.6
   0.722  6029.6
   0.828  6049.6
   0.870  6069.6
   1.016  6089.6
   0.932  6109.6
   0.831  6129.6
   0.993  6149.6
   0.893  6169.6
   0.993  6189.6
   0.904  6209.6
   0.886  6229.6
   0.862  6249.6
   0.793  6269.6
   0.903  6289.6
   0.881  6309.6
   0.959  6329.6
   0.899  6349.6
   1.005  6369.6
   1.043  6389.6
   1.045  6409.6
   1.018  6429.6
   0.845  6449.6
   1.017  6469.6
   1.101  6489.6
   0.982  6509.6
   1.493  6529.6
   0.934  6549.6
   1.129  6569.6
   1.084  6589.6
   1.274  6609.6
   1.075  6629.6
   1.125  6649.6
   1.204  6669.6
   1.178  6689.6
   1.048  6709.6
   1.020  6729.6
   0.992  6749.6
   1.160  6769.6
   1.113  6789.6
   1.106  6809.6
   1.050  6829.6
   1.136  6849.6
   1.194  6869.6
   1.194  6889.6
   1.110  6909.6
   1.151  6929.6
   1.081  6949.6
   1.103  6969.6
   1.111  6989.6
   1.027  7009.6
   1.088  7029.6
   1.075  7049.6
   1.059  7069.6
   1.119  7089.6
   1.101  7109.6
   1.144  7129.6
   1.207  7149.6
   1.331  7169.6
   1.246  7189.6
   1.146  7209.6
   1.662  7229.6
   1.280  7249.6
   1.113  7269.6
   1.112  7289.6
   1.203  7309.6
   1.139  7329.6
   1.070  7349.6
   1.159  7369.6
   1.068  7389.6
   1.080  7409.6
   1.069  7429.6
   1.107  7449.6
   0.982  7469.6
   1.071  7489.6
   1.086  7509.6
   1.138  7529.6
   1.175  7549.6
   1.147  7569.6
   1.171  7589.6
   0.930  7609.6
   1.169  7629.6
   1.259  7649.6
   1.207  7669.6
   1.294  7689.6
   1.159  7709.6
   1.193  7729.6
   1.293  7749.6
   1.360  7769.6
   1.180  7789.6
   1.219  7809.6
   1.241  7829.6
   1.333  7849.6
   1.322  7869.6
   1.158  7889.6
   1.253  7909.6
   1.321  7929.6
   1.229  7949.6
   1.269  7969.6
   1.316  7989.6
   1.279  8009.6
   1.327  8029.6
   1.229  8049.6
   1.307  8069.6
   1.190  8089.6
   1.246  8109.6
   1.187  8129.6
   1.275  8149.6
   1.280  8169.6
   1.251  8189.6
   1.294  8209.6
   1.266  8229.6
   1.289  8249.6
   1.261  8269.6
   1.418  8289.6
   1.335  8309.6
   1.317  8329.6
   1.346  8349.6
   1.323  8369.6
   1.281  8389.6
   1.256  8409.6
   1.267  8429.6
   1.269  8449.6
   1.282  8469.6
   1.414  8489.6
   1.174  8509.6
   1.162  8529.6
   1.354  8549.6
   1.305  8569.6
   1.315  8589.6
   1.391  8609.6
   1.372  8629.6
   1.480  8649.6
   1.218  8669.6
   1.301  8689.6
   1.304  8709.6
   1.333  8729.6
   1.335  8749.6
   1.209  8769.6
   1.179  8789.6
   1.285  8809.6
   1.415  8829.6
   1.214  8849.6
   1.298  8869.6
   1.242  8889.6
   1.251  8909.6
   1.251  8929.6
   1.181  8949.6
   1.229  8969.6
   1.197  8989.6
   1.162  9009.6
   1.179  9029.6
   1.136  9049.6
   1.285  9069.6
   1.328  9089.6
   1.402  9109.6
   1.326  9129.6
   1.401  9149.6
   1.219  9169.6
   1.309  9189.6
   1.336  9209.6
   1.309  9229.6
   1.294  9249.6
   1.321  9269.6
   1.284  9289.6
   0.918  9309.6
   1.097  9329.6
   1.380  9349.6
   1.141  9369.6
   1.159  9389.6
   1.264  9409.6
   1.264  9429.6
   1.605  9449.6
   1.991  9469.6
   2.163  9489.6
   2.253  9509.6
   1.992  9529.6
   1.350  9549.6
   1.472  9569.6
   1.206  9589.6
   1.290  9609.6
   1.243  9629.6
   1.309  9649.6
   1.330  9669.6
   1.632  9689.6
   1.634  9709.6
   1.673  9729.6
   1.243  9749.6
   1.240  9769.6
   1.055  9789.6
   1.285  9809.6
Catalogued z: 0.445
